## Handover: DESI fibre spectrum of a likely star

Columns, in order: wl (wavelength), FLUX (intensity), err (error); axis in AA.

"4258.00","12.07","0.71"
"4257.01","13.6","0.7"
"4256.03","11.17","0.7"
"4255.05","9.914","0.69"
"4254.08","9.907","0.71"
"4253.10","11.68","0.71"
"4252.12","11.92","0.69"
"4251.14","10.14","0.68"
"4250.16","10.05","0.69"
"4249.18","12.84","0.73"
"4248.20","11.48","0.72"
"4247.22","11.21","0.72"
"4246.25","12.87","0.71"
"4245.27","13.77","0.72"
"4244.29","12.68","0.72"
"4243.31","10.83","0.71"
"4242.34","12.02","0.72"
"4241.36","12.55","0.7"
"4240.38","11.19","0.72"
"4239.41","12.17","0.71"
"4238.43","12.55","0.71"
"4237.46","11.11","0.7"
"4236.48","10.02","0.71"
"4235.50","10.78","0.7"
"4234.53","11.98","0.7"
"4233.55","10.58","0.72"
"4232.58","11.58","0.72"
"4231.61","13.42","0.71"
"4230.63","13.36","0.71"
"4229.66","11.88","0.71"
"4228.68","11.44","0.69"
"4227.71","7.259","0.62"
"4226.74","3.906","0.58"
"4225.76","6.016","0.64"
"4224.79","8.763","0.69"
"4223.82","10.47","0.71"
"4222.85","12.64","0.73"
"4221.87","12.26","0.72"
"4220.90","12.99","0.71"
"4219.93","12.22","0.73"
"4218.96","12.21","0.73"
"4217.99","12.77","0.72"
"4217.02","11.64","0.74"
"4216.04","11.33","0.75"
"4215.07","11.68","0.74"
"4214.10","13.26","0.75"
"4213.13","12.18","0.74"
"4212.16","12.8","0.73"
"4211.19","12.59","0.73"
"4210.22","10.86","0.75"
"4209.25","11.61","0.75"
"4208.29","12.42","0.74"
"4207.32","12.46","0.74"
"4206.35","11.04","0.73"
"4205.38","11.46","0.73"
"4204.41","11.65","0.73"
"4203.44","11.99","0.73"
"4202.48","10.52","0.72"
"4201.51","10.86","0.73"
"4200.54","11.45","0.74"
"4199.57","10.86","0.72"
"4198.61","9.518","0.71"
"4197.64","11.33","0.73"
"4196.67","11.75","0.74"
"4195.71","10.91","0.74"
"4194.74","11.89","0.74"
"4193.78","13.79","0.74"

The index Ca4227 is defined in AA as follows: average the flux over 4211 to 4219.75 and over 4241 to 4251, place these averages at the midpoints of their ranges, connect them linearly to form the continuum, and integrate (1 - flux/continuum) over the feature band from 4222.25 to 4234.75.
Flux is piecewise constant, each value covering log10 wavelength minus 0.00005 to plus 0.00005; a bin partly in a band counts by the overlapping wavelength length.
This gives 1.9 AA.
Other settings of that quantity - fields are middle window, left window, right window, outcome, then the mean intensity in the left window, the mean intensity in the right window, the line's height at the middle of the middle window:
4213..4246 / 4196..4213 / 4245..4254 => 0.7 AA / 11.5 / 11.6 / 11.6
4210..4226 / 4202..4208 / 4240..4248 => 0.1 AA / 11.5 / 12.1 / 11.7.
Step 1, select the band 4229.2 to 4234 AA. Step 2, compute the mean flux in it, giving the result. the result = 12.2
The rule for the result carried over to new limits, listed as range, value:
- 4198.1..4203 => 10.7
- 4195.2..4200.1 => 10.9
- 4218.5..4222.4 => 12.4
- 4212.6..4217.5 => 12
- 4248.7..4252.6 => 11.2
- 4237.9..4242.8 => 12.1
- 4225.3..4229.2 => 7.18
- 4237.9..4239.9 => 12.4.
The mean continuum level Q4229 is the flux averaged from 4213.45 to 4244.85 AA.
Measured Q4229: 11.2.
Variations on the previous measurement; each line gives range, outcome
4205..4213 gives 11.9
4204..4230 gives 11.2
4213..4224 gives 12.2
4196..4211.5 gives 11.4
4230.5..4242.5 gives 11.7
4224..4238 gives 10.2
